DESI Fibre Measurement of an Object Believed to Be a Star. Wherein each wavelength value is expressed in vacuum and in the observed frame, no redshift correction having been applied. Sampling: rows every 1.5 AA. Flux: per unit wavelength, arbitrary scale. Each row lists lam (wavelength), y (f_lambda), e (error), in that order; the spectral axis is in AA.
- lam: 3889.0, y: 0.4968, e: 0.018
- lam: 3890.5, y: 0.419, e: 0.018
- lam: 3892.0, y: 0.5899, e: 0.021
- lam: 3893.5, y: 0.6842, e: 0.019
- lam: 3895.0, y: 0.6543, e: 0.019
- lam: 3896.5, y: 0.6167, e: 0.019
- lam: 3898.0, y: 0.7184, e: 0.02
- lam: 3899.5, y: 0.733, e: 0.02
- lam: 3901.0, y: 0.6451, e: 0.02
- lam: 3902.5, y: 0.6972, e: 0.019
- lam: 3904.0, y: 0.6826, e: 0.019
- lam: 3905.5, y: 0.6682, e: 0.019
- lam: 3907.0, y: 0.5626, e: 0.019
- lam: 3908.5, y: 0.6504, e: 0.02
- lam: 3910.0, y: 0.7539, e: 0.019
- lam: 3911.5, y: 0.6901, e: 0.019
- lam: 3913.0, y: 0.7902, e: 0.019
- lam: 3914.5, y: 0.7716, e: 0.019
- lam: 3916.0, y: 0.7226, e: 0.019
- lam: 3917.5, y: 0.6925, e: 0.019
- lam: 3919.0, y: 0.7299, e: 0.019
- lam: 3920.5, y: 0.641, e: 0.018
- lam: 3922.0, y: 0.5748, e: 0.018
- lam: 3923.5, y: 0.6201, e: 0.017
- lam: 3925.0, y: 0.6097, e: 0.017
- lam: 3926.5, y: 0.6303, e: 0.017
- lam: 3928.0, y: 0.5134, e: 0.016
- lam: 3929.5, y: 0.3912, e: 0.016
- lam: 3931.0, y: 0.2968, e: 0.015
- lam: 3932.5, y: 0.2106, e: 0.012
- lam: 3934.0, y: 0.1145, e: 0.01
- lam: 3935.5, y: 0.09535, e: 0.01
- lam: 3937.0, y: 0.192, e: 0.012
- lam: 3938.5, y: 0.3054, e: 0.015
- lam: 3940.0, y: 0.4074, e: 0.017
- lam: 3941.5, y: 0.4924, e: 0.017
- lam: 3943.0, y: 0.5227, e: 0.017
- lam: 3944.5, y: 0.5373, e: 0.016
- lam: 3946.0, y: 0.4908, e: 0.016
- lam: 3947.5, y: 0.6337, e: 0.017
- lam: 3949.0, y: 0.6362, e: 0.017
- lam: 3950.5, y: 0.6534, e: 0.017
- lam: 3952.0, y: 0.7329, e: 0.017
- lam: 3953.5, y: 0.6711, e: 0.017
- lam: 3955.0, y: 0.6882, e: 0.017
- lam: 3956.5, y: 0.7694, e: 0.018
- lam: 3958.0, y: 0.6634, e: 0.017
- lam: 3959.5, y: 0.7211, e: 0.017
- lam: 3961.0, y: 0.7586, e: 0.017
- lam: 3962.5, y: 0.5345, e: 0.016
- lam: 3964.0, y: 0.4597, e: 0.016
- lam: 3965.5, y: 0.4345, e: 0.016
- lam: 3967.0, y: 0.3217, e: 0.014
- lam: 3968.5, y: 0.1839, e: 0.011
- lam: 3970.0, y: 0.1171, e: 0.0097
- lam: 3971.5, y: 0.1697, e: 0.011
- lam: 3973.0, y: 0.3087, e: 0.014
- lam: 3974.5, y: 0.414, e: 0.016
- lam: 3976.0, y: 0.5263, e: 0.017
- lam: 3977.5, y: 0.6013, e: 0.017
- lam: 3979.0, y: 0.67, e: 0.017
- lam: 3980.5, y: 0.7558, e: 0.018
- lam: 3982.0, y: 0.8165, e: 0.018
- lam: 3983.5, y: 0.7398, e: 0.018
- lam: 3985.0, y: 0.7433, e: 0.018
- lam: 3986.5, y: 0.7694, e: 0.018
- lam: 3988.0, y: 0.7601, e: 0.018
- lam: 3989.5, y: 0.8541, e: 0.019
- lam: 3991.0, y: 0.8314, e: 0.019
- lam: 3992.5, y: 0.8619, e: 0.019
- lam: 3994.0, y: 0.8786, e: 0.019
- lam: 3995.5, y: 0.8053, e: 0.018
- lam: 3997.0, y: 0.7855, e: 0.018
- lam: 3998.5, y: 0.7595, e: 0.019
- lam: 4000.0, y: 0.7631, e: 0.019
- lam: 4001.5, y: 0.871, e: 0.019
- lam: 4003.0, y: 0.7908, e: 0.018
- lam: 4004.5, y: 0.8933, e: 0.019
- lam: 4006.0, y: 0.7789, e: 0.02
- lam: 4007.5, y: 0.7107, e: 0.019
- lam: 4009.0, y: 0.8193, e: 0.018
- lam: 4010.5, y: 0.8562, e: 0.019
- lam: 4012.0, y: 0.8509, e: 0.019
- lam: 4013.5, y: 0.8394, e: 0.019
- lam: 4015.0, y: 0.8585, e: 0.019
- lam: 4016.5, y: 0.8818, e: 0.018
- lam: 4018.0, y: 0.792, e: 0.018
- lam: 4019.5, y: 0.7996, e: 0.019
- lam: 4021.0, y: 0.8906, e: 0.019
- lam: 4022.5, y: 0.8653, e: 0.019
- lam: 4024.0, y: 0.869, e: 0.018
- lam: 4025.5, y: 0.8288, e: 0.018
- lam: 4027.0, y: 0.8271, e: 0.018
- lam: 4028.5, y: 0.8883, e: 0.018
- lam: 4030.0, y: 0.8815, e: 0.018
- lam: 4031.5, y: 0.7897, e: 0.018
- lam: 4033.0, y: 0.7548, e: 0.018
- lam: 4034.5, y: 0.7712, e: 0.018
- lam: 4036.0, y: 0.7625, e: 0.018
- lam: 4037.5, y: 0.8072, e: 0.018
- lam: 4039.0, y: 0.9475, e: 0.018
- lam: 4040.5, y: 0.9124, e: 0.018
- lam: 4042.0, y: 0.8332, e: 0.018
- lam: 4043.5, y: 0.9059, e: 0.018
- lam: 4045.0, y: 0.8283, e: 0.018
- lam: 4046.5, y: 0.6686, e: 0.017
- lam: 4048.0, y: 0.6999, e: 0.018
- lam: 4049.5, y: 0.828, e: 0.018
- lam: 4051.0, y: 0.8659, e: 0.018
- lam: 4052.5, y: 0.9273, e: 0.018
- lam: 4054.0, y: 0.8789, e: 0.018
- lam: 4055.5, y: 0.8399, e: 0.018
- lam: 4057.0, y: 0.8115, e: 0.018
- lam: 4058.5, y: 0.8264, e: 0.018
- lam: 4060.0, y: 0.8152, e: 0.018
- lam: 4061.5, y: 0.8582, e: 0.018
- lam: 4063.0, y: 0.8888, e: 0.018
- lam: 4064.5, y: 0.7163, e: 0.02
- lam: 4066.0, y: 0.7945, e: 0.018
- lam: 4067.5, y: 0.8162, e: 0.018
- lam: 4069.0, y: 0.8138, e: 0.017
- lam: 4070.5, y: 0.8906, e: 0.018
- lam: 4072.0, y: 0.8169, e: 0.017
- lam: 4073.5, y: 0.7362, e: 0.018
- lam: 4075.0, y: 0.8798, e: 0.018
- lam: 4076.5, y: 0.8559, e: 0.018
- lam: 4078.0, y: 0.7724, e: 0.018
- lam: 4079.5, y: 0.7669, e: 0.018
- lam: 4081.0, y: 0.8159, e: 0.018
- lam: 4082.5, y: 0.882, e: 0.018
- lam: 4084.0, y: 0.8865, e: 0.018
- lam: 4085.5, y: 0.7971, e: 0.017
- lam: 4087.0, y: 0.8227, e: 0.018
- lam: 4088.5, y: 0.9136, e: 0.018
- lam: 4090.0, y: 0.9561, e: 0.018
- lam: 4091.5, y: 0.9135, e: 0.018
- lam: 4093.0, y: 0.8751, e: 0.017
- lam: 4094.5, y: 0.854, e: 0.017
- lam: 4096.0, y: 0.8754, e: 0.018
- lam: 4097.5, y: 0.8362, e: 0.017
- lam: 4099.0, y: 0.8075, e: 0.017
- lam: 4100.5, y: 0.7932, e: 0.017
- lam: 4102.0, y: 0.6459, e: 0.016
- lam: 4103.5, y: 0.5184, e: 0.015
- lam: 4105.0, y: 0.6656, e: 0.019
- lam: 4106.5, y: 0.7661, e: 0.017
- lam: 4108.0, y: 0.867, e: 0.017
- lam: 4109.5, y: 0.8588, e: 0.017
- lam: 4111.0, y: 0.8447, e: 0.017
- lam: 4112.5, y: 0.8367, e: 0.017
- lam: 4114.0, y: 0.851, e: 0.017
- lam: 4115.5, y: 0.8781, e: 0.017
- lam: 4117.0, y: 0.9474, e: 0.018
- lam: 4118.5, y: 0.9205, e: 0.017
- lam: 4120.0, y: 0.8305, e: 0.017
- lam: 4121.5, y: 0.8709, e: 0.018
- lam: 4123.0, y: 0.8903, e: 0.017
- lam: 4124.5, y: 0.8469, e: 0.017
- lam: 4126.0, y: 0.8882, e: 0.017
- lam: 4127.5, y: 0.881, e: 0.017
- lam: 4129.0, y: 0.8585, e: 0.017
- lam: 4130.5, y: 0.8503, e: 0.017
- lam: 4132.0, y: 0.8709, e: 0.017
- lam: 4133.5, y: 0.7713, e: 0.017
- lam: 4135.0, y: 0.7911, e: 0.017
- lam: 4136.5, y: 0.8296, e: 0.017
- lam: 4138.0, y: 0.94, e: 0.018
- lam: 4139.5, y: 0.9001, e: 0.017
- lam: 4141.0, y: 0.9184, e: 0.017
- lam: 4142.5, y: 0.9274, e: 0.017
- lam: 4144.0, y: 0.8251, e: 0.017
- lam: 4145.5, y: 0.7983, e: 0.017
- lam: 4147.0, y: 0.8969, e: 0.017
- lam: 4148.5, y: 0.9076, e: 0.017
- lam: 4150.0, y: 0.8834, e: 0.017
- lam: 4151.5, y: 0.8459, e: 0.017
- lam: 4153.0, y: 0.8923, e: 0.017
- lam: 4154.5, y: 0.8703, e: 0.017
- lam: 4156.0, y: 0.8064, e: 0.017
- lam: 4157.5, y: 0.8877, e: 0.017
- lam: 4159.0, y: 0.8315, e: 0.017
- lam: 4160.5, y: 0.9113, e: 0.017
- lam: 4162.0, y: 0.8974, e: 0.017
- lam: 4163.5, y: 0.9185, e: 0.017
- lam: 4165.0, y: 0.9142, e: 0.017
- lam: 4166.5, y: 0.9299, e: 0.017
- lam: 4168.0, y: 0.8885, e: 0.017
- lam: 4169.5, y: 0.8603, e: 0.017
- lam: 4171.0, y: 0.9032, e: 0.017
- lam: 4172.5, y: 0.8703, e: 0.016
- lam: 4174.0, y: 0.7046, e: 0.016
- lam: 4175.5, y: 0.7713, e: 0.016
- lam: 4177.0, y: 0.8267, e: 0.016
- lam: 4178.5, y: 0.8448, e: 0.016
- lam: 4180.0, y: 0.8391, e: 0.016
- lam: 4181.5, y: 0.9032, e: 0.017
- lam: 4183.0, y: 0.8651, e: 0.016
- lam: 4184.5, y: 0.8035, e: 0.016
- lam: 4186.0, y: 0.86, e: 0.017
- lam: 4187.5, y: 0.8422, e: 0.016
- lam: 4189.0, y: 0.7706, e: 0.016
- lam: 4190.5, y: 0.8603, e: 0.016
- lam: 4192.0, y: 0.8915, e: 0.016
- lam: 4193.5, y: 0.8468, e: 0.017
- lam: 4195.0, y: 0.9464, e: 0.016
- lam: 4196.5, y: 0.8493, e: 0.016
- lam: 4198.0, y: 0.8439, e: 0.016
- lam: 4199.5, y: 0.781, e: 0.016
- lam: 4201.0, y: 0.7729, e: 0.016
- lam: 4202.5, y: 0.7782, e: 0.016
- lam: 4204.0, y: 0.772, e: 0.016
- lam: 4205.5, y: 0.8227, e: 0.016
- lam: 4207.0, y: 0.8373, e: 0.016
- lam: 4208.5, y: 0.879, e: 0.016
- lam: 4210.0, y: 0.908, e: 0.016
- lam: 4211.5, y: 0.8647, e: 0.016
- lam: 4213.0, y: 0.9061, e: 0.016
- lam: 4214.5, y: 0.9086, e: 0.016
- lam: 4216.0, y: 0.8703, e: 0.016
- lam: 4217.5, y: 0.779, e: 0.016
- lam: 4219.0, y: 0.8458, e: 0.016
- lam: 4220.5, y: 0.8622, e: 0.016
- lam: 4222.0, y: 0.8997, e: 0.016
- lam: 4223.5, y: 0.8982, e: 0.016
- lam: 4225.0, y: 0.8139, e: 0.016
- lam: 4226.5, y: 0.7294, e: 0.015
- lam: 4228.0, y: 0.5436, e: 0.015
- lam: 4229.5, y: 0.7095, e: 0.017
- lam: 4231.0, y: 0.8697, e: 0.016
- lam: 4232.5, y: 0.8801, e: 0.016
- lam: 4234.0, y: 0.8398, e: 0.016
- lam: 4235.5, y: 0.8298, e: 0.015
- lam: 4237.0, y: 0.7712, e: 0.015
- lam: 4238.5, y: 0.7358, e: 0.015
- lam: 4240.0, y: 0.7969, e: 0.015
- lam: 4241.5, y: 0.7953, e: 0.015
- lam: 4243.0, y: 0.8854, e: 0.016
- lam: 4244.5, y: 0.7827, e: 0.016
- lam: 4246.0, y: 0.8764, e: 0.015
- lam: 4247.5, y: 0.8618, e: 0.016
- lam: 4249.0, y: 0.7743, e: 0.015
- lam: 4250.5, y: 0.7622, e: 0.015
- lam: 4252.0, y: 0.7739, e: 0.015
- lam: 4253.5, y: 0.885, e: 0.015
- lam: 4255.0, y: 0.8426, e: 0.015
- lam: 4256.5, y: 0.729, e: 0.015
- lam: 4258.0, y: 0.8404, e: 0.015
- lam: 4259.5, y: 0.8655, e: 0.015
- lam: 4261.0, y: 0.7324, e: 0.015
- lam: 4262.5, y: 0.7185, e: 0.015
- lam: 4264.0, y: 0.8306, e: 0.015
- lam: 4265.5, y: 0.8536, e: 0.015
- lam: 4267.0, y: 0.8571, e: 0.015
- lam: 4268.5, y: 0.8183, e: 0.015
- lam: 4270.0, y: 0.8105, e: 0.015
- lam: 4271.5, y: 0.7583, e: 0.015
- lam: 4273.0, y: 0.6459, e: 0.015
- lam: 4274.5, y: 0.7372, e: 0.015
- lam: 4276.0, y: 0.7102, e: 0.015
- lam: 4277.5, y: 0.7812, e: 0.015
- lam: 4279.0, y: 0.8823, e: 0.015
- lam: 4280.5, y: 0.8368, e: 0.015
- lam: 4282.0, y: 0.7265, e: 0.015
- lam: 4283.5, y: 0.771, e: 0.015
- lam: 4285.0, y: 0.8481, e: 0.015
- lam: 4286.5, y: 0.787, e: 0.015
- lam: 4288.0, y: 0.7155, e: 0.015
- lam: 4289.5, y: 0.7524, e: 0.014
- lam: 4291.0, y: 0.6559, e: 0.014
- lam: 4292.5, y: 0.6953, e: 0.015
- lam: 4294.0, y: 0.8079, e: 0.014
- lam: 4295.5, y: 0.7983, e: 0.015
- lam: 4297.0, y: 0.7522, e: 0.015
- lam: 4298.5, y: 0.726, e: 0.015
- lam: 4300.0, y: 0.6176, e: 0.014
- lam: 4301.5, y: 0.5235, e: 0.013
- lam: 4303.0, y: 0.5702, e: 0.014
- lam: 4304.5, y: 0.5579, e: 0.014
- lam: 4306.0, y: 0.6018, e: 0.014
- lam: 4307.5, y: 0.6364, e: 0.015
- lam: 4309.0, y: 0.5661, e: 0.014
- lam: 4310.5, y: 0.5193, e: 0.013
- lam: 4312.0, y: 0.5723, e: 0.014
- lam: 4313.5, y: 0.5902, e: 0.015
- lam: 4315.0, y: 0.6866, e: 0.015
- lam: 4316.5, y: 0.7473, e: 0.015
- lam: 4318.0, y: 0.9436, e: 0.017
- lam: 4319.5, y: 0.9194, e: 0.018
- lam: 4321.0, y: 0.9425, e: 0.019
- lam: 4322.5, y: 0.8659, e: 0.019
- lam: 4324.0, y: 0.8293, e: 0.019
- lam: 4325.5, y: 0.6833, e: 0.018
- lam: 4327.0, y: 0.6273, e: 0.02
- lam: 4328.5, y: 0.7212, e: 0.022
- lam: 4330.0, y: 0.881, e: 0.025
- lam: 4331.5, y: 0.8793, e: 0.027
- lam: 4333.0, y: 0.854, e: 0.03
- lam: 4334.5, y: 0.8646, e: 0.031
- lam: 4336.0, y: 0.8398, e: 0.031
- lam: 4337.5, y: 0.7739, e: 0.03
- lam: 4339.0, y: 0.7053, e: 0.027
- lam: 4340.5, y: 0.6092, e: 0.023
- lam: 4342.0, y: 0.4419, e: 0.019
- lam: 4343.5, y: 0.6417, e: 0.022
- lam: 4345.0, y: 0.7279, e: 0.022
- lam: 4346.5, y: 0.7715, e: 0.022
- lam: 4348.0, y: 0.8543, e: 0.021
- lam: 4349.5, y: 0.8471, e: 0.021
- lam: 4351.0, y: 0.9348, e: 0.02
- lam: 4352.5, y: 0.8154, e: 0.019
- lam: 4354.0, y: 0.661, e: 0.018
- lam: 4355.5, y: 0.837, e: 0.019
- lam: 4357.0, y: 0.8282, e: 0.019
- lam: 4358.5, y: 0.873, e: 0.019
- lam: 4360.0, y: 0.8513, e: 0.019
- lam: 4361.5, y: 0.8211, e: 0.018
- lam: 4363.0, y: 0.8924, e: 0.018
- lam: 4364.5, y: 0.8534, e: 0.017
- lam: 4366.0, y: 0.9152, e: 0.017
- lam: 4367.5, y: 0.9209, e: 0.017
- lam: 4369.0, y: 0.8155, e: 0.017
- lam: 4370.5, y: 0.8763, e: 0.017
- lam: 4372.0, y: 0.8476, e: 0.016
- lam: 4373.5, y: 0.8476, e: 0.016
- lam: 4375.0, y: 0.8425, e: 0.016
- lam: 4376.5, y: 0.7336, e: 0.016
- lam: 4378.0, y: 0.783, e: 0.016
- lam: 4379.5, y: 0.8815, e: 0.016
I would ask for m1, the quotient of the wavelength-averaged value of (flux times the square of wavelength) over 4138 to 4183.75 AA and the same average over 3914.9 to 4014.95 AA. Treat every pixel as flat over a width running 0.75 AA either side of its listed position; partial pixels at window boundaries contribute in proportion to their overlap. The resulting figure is 1.57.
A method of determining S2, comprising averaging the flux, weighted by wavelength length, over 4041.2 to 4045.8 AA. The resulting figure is 0.854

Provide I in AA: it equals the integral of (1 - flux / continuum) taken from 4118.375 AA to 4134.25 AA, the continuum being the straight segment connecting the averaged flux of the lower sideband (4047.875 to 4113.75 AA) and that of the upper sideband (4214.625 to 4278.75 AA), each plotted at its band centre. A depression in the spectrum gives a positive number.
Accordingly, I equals -0.8 AA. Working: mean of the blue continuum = 0.823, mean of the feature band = 0.859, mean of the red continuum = 0.802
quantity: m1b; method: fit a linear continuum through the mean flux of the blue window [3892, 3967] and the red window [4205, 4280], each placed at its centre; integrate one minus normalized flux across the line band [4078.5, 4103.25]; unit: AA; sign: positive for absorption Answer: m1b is -4.8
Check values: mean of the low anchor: 0.578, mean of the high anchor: 0.812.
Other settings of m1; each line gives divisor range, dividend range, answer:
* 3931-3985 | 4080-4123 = 1.80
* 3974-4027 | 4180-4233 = 1.17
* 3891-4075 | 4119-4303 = 1.33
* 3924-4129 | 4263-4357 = 1.16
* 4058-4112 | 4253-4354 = 1.02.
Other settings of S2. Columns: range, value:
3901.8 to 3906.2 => 0.683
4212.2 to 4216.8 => 0.893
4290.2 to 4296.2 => 0.739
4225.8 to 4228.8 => 0.636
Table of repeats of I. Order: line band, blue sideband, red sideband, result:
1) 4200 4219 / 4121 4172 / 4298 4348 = -0.6 AA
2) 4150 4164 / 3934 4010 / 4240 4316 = -3.7 AA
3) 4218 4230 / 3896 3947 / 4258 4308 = -1.3 AA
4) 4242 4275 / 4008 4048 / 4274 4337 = -2.1 AA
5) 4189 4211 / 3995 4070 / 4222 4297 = -1.1 AA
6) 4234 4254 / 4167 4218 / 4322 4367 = 0.4 AA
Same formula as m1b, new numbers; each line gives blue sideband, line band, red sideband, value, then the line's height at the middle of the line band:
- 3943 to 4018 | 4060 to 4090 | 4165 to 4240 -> -3.6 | 0.741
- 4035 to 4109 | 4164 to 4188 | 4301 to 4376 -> -1.6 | 0.8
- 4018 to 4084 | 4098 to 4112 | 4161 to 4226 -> 1.4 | 0.838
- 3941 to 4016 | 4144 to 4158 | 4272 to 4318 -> -3.7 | 0.682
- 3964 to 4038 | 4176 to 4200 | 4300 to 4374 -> -3.4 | 0.744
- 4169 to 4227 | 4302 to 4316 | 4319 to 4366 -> 3.8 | 0.807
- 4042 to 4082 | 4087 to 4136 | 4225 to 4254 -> -1.4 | 0.813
